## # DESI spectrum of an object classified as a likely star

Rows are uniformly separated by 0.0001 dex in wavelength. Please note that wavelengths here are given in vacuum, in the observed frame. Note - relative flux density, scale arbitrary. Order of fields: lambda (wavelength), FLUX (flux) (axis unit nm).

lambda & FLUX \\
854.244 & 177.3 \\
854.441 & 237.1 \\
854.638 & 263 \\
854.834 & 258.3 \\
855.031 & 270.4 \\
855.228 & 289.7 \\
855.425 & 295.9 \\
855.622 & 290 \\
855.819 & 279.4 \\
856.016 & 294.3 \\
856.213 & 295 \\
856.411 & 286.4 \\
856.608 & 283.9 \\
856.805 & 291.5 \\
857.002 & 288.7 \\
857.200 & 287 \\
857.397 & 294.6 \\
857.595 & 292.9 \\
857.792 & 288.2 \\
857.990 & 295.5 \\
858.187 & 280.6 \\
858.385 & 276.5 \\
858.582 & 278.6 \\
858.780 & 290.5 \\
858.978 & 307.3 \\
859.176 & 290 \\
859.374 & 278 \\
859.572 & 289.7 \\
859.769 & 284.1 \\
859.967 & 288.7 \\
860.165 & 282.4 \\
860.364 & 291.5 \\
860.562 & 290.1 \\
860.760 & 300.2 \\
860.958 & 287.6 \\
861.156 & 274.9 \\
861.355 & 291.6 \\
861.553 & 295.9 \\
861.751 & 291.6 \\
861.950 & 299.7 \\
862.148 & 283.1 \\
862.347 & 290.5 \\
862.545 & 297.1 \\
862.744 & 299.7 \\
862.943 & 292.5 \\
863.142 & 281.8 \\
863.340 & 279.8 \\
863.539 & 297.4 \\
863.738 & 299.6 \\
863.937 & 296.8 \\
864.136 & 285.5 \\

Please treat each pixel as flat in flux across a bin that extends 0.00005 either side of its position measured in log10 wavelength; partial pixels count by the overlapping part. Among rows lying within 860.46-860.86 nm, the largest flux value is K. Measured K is 300.2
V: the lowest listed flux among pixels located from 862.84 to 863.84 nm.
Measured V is 279.8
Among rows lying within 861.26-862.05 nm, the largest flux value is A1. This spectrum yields 299.7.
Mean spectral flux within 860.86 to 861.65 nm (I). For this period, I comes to 287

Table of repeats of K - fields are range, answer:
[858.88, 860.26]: 307.3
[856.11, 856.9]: 295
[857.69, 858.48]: 295.5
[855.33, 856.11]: 295.9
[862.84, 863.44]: 292.5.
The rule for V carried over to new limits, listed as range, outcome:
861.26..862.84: 283.1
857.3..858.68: 276.5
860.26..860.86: 290.1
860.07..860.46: 282.4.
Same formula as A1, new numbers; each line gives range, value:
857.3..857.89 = 294.6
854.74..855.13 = 270.4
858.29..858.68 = 278.6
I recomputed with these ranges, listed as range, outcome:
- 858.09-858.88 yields 282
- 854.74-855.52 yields 279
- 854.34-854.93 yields 253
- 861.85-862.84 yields 294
